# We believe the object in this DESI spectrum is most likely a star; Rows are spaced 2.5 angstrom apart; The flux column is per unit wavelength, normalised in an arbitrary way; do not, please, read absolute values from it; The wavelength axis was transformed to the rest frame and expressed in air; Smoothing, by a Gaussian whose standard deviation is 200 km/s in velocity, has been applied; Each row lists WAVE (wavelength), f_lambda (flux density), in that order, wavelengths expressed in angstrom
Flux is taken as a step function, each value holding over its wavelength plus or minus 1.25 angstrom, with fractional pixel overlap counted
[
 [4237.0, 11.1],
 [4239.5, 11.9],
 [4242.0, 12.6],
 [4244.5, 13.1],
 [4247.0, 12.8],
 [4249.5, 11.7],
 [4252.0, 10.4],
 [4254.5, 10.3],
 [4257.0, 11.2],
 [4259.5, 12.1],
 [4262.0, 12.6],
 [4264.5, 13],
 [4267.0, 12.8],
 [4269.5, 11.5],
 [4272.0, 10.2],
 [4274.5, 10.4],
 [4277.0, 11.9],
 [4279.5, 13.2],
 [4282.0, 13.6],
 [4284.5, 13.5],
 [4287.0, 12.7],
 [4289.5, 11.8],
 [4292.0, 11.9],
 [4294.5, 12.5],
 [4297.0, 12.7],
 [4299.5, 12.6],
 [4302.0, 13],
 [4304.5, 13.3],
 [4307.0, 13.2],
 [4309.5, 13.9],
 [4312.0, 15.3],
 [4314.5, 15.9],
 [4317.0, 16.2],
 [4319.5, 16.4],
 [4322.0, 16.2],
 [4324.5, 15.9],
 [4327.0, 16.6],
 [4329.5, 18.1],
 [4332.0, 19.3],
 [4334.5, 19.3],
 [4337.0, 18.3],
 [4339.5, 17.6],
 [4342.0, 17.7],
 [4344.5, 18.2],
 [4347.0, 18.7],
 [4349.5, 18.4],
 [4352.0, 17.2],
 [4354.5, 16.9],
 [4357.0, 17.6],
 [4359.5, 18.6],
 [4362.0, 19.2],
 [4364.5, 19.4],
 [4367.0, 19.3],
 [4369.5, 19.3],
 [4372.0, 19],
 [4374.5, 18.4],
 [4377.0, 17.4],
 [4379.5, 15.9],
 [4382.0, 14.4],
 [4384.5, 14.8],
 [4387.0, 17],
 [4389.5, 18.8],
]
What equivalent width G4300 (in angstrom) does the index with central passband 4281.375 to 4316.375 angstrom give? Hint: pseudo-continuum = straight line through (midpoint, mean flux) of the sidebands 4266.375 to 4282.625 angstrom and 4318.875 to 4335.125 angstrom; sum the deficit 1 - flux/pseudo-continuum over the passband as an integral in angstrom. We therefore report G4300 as 2.6 angstrom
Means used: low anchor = 11.8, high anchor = 17.4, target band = 13.3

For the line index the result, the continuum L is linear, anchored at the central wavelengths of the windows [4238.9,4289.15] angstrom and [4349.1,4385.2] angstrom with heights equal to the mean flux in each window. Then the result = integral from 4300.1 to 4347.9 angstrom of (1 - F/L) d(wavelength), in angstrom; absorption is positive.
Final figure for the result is -3.1 angstrom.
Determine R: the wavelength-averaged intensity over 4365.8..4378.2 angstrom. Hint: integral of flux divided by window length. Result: 18.7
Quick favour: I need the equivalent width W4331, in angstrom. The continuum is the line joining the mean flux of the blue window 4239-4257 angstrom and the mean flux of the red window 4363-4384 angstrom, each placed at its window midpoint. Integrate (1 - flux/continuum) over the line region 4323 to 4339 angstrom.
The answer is -2.1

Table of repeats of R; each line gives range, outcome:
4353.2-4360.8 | 17.7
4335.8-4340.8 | 17.9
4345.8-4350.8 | 18.5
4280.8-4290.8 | 12.9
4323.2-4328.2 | 16.2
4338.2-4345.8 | 17.8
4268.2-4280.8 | 11.5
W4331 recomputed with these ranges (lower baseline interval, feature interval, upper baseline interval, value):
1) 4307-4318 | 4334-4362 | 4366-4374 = -0.8 angstrom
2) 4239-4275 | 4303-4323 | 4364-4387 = -0.7 angstrom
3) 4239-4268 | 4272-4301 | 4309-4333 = 3.8 angstrom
